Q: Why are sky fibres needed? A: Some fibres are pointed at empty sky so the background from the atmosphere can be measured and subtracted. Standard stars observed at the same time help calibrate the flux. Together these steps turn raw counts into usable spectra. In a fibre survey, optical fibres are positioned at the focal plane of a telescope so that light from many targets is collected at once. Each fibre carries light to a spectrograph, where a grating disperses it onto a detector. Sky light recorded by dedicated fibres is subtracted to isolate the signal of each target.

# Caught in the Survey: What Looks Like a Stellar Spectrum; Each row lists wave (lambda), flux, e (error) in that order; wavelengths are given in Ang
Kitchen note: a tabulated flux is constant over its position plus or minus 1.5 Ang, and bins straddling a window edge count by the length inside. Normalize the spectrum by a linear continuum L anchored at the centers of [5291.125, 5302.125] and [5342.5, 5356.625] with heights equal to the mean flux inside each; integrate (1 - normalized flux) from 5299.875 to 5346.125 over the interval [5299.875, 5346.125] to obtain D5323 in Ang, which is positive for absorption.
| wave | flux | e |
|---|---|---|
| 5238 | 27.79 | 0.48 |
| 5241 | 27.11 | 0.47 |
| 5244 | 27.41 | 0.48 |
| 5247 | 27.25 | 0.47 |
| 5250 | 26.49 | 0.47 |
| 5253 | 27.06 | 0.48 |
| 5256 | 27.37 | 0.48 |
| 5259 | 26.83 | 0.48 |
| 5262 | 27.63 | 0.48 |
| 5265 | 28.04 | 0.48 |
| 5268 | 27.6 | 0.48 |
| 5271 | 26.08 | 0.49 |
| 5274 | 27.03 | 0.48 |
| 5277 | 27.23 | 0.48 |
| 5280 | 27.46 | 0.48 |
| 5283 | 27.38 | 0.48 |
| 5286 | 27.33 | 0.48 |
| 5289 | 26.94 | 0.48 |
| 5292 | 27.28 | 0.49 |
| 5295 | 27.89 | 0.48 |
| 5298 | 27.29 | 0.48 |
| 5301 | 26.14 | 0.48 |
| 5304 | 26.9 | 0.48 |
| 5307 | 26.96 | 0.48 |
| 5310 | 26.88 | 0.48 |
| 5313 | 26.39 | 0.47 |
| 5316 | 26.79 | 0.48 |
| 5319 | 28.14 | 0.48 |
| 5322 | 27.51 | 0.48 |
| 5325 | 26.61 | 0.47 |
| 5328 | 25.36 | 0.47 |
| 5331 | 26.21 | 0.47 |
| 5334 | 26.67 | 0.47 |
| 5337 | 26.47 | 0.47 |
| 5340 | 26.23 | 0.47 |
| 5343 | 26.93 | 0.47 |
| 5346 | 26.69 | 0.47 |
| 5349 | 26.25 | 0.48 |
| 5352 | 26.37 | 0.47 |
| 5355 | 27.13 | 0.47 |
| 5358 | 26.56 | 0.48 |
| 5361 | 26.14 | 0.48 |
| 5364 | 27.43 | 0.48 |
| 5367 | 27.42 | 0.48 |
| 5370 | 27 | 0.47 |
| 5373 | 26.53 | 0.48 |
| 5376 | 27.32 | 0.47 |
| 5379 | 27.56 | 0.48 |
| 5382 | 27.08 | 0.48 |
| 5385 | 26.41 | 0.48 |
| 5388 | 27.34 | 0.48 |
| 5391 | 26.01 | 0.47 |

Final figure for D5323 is 0.4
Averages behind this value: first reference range 27.2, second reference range 26.7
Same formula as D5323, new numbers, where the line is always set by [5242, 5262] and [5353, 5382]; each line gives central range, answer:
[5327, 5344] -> 0.4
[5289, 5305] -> 0.0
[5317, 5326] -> -0.1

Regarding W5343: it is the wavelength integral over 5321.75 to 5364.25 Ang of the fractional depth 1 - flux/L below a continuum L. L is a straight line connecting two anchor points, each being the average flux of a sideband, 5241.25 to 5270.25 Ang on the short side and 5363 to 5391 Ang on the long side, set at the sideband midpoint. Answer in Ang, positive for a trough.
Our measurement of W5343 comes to 0.9 Ang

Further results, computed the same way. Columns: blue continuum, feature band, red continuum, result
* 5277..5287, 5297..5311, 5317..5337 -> 0.1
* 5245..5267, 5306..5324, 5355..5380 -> 0.0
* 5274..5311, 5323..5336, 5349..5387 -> 0.4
